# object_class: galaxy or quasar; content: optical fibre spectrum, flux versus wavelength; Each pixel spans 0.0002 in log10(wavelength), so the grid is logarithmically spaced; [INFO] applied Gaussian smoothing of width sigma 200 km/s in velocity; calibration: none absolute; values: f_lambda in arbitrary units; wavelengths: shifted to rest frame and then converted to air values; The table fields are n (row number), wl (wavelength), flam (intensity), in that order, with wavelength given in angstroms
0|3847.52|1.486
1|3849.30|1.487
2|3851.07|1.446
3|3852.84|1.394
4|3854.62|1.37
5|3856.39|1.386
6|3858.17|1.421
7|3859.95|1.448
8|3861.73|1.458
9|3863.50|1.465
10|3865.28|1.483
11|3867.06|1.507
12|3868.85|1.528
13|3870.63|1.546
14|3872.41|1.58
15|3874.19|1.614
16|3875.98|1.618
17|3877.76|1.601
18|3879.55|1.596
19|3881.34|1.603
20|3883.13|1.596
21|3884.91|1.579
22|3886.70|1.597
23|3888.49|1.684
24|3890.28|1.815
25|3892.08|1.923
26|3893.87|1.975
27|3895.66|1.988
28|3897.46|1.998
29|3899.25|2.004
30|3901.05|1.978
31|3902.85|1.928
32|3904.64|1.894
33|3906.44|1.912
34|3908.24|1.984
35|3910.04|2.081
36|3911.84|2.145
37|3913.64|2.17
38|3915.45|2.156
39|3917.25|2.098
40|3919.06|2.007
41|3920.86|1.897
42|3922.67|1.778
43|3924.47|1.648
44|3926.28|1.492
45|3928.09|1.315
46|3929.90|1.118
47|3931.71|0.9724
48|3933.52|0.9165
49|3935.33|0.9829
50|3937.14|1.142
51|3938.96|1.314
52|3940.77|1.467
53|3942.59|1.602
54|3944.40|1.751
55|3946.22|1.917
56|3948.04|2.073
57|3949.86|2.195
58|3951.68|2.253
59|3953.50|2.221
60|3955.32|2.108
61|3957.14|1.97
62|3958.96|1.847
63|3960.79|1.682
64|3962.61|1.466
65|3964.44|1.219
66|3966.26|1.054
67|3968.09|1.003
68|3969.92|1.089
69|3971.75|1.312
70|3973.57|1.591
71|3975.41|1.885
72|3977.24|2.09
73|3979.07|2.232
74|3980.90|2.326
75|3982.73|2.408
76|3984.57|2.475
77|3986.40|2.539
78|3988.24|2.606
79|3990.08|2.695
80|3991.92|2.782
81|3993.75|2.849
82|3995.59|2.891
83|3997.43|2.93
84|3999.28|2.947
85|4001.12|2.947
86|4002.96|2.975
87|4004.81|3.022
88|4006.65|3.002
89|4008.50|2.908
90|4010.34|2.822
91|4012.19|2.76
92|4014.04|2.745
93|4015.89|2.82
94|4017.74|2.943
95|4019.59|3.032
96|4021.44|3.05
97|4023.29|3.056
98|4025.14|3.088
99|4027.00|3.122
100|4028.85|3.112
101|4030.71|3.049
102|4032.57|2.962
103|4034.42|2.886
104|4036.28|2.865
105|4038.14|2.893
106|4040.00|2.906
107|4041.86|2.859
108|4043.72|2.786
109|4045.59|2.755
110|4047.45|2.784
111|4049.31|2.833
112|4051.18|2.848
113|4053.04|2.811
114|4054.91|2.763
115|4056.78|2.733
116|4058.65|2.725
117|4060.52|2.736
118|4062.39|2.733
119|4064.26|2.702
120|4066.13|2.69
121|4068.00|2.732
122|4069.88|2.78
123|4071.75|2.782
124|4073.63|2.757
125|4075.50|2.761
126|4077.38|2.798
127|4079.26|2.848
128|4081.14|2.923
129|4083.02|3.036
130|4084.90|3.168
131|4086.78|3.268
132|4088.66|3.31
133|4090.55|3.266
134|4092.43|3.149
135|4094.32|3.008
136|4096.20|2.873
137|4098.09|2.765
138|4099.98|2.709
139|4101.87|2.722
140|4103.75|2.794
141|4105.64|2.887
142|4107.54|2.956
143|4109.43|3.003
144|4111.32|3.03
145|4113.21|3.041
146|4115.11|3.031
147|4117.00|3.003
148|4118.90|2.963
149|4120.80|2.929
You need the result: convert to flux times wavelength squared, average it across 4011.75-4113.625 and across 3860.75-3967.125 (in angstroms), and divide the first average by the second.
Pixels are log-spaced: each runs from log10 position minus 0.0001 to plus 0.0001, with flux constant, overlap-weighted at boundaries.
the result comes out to 1.8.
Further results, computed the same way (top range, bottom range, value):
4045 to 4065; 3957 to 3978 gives 1.93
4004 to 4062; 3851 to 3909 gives 1.87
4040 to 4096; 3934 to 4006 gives 1.47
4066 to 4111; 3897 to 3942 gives 1.88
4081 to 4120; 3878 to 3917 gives 1.76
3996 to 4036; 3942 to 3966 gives 1.65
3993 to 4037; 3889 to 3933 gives 1.70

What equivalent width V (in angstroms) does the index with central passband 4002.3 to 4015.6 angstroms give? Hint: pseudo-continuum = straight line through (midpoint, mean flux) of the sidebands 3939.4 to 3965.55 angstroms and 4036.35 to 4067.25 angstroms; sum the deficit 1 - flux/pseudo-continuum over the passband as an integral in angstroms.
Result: -2.9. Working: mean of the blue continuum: 1.83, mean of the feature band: 2.88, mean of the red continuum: 2.79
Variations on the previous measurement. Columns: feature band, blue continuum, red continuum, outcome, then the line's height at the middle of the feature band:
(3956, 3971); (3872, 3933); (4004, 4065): 5.6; 2.28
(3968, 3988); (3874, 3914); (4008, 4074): 3.8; 2.42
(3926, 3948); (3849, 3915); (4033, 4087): 7.5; 2.05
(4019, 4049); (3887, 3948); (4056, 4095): -4.1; 2.59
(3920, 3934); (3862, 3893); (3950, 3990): 2.8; 1.76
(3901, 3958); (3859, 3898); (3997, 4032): 9.7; 2.14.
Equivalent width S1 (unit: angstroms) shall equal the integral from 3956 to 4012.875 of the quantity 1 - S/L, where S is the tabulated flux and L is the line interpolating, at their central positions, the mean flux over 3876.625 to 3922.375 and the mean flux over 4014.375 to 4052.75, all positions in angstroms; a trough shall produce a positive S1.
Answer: 6.7 angstroms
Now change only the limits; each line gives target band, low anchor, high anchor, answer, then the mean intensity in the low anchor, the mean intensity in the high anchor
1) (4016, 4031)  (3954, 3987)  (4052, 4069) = -4.4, 1.79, 2.74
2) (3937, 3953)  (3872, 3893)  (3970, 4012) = 2.8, 1.65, 2.53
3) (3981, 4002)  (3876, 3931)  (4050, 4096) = -3.0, 1.81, 2.89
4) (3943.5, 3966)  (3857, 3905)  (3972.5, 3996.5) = 3.3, 1.68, 2.41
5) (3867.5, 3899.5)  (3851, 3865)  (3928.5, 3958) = -4.7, 1.43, 1.62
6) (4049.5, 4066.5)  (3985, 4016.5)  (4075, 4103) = 1.0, 2.83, 2.98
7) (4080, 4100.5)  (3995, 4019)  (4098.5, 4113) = -1.2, 2.9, 2.88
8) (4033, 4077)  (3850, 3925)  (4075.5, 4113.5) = -0.9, 1.74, 2.97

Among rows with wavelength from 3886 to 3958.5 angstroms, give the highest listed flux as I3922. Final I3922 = 2.253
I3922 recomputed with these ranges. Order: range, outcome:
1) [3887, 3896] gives 1.988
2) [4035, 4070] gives 2.906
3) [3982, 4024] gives 3.056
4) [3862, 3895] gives 1.975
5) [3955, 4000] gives 2.947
